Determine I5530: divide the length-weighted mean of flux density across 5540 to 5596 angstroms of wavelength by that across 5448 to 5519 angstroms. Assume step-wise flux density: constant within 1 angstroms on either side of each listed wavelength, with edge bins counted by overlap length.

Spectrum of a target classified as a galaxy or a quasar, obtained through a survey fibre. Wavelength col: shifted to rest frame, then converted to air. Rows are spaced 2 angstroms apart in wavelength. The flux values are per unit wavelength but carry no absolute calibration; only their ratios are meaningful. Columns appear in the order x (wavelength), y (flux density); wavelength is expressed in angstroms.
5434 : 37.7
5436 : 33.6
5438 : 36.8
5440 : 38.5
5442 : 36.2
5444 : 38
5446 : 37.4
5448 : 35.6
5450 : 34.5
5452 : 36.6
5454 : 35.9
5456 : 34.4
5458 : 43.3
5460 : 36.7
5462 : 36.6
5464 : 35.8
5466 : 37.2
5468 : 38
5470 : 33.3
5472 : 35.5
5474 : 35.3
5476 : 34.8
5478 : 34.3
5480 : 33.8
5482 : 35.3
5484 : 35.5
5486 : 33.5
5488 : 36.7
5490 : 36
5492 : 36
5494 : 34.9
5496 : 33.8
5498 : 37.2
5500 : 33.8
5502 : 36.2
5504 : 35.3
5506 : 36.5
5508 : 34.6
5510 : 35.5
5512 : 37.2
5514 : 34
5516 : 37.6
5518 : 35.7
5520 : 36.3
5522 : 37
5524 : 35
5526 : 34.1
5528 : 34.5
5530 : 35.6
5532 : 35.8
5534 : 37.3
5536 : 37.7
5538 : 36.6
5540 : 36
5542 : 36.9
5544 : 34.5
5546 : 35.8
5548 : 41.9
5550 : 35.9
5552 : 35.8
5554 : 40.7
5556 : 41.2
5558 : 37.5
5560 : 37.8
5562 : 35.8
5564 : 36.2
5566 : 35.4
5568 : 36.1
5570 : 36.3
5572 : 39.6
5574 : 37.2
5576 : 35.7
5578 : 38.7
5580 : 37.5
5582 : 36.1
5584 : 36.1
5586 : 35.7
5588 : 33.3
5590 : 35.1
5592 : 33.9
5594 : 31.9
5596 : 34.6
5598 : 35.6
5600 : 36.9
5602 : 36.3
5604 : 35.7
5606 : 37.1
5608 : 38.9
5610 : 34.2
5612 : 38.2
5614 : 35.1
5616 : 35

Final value 1.0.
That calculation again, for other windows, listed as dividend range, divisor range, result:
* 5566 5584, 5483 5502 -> 1.05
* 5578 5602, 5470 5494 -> 1.01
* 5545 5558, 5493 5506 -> 1.09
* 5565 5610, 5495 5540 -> 1.01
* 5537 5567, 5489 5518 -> 1.04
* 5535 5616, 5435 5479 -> 1.01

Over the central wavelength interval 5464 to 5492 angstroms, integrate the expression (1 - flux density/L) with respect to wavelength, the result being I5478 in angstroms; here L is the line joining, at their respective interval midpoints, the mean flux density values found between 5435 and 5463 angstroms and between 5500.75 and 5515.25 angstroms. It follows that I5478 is 0.6 angstroms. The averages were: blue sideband 36.7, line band 35.4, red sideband 35.6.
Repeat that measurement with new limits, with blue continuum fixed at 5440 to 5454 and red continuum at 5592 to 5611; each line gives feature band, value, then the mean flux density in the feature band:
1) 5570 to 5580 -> -0.5 angstroms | 37.6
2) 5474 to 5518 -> 1.0 angstroms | 35.4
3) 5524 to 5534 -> 0.2 angstroms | 35.2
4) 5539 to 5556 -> -0.7 angstroms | 37.4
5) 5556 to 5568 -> -0.4 angstroms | 36.9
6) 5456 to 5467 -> -0.4 angstroms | 37.6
